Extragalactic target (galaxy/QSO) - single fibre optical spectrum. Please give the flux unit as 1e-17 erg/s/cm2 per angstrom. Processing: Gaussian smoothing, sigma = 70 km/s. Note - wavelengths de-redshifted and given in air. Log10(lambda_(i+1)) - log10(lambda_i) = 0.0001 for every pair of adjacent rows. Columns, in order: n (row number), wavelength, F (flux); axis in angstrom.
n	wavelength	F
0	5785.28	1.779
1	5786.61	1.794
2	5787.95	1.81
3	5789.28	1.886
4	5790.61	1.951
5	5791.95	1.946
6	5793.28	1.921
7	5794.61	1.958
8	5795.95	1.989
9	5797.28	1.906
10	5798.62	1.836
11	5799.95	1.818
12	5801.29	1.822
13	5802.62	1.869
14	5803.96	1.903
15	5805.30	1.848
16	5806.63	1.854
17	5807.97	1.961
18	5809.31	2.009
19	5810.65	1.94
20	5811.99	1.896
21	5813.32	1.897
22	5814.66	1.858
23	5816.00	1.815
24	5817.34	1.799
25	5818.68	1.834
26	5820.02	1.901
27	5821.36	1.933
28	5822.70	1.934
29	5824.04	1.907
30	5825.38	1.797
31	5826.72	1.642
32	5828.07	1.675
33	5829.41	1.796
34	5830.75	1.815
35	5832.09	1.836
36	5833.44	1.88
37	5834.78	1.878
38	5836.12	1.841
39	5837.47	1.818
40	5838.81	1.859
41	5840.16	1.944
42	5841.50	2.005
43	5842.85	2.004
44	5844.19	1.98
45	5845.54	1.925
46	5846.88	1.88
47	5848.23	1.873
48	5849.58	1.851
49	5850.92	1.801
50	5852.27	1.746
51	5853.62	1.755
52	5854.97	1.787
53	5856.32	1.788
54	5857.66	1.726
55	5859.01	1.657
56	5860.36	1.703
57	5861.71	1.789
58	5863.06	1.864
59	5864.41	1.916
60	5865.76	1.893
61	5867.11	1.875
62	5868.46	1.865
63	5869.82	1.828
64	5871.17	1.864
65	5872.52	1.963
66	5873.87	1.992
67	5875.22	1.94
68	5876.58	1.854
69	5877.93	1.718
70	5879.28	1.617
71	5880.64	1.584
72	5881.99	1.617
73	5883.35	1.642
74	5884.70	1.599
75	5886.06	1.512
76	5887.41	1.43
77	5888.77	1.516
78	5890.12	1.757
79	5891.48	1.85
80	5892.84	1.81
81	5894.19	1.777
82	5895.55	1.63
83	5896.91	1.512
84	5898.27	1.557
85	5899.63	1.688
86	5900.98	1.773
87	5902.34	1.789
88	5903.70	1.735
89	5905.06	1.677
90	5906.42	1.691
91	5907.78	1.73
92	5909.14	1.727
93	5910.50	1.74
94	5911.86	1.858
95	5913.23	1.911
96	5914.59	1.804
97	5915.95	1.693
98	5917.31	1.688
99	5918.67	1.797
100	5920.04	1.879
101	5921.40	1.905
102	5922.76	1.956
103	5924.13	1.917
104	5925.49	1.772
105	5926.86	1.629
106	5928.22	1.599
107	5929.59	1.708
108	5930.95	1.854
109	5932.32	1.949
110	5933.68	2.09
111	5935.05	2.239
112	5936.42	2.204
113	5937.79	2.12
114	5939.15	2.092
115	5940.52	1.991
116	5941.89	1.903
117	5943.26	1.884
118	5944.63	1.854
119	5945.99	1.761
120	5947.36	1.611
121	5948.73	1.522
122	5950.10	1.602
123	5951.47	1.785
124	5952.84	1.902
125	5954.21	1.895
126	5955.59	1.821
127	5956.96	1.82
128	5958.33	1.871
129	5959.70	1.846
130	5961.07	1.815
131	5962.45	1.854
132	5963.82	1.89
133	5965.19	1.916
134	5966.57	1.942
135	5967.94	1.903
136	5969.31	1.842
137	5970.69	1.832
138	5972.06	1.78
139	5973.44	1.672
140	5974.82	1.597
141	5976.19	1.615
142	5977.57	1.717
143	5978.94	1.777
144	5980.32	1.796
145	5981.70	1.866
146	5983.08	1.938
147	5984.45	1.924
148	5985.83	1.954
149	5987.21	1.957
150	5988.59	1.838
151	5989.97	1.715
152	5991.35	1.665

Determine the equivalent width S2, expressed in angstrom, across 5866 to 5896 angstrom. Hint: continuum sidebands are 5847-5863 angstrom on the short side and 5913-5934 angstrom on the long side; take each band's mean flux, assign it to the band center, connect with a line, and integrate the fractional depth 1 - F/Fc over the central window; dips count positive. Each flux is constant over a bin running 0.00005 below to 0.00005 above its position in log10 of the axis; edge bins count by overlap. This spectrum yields 0.9 angstrom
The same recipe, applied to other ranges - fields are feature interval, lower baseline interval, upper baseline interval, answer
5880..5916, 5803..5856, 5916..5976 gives 3.2 angstrom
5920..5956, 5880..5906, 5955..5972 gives -1.7 angstrom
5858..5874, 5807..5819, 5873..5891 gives -1.1 angstrom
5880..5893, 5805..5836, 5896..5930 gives 1.1 angstrom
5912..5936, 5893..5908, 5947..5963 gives -1.7 angstrom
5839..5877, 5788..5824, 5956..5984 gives 0.2 angstrom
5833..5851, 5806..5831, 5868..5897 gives -0.9 angstrom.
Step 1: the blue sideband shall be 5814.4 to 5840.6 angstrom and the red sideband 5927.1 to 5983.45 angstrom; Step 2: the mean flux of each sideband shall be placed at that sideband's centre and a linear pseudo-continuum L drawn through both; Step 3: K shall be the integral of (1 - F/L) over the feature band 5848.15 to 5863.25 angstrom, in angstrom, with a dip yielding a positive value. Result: 0.54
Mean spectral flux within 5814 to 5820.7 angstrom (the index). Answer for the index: 1.84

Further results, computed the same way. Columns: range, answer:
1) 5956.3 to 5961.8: 1.84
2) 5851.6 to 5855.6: 1.76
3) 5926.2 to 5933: 1.75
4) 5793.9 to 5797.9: 1.95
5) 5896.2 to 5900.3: 1.58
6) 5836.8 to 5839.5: 1.84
